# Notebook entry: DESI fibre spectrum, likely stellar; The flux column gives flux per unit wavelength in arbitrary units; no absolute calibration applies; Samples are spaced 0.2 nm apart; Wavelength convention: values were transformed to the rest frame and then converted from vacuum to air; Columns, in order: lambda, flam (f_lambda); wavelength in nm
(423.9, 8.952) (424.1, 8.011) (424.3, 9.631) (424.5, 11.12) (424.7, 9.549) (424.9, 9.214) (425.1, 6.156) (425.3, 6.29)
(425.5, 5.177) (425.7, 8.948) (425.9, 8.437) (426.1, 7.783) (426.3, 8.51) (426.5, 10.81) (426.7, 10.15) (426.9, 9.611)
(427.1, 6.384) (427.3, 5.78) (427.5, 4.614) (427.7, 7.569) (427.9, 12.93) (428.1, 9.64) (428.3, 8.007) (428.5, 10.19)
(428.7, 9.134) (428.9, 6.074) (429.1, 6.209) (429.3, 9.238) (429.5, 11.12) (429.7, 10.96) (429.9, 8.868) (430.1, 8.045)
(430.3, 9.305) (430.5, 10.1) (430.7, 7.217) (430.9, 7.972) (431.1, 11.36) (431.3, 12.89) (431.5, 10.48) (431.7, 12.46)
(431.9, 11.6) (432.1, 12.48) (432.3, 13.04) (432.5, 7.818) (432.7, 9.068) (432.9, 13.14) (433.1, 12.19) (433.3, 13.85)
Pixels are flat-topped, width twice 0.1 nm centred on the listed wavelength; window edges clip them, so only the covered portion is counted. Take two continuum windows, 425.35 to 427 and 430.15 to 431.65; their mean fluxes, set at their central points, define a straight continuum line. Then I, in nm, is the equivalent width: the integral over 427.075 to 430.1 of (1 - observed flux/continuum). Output 0.26 nm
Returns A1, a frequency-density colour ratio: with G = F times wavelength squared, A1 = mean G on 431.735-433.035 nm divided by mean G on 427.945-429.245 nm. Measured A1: 1.36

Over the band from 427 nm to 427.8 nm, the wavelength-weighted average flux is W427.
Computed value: 6.09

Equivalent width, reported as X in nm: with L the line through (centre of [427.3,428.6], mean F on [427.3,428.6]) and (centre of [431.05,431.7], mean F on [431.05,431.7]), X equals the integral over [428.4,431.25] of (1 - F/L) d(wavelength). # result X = 0.34 nm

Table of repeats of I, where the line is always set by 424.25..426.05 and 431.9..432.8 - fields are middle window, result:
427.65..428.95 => 0.01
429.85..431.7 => 0.08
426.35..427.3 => -0.01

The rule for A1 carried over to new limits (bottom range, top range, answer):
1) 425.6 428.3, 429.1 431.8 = 1.18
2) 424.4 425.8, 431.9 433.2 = 1.45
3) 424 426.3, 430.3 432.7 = 1.32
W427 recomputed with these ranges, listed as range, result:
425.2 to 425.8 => 6.81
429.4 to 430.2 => 9.75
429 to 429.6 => 8.86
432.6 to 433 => 11.1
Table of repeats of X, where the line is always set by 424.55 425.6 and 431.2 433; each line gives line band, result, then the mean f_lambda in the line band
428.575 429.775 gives 0.126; 8.77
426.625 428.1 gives 0.092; 8.22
